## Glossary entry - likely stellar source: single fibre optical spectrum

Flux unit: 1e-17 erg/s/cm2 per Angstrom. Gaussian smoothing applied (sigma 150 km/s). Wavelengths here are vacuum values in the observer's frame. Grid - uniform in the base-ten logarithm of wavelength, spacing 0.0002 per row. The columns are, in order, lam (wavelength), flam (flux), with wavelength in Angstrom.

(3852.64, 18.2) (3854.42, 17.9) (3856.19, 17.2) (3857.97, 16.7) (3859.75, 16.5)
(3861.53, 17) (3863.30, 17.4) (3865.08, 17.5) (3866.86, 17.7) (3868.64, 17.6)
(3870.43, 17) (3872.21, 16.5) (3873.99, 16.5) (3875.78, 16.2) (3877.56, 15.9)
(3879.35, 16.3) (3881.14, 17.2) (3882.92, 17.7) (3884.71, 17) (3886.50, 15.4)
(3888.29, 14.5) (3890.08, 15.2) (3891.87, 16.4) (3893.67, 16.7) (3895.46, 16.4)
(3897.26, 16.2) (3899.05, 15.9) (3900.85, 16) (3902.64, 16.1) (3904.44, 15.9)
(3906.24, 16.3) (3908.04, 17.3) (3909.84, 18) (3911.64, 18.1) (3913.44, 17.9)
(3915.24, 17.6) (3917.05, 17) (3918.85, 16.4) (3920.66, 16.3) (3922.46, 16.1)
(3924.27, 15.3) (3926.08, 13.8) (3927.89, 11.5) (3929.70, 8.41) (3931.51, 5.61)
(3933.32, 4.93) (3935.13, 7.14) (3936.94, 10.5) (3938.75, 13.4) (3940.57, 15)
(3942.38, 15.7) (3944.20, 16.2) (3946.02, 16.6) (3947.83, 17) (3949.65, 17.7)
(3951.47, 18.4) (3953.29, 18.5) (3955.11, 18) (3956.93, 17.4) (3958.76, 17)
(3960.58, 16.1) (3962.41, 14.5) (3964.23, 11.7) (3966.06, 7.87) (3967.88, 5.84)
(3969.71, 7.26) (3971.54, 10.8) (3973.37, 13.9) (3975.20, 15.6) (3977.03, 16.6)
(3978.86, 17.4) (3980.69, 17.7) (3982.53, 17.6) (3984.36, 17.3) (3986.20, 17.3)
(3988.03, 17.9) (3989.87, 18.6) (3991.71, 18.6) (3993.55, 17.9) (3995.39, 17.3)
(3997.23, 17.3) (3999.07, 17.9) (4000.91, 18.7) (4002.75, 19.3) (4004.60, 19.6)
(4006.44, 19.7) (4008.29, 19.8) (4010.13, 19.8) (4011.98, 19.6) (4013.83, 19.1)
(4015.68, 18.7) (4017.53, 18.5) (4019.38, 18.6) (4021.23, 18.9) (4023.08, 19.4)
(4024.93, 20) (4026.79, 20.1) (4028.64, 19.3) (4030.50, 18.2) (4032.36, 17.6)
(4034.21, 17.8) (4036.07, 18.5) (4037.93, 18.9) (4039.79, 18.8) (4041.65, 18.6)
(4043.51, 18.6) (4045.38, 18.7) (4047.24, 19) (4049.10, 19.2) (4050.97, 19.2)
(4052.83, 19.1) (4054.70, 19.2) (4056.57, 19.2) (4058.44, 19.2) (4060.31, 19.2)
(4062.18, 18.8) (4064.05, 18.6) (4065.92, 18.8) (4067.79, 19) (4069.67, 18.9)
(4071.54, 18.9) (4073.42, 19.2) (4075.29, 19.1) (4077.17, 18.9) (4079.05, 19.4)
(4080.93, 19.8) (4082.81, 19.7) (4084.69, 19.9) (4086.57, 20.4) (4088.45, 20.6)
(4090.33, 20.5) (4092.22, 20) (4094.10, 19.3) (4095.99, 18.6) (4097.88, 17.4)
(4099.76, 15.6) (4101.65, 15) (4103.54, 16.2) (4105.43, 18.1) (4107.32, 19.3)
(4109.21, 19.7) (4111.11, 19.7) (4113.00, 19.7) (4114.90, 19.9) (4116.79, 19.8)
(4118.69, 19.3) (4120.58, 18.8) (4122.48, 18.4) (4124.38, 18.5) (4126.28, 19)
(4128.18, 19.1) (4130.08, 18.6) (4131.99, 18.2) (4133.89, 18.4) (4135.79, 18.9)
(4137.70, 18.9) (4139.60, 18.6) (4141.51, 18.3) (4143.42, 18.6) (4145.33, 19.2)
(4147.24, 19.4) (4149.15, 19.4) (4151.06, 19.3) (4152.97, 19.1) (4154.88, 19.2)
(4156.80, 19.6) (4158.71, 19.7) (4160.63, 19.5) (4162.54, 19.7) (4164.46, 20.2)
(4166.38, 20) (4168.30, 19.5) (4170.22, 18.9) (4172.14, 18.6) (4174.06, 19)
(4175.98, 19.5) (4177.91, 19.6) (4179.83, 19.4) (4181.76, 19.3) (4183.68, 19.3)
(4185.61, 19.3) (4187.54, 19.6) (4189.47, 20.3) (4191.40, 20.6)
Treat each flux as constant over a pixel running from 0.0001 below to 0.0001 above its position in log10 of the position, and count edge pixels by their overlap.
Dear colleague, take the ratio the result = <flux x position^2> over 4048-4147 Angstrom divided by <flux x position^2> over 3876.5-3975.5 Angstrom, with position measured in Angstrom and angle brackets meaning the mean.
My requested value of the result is 1.4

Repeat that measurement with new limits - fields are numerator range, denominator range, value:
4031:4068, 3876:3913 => 1.24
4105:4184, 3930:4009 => 1.37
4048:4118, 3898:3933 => 1.37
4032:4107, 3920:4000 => 1.36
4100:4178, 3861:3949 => 1.39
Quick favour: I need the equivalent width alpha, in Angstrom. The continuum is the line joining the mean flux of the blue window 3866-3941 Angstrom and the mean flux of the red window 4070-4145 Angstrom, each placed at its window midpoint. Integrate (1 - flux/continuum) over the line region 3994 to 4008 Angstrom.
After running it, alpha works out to -1.4 Angstrom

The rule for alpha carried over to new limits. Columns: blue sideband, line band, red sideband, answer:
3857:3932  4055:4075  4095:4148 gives -1.20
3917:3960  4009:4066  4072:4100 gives -4.21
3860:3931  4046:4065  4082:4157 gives -1.00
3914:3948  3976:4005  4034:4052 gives -2.97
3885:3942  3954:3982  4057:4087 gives 3.88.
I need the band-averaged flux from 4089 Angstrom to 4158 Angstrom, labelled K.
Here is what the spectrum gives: 18.8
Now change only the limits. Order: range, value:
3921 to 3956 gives 13.7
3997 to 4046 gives 18.9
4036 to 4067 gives 18.9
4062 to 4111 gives 18.8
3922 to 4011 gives 15.2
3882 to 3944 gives 14.8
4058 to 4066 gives 18.9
